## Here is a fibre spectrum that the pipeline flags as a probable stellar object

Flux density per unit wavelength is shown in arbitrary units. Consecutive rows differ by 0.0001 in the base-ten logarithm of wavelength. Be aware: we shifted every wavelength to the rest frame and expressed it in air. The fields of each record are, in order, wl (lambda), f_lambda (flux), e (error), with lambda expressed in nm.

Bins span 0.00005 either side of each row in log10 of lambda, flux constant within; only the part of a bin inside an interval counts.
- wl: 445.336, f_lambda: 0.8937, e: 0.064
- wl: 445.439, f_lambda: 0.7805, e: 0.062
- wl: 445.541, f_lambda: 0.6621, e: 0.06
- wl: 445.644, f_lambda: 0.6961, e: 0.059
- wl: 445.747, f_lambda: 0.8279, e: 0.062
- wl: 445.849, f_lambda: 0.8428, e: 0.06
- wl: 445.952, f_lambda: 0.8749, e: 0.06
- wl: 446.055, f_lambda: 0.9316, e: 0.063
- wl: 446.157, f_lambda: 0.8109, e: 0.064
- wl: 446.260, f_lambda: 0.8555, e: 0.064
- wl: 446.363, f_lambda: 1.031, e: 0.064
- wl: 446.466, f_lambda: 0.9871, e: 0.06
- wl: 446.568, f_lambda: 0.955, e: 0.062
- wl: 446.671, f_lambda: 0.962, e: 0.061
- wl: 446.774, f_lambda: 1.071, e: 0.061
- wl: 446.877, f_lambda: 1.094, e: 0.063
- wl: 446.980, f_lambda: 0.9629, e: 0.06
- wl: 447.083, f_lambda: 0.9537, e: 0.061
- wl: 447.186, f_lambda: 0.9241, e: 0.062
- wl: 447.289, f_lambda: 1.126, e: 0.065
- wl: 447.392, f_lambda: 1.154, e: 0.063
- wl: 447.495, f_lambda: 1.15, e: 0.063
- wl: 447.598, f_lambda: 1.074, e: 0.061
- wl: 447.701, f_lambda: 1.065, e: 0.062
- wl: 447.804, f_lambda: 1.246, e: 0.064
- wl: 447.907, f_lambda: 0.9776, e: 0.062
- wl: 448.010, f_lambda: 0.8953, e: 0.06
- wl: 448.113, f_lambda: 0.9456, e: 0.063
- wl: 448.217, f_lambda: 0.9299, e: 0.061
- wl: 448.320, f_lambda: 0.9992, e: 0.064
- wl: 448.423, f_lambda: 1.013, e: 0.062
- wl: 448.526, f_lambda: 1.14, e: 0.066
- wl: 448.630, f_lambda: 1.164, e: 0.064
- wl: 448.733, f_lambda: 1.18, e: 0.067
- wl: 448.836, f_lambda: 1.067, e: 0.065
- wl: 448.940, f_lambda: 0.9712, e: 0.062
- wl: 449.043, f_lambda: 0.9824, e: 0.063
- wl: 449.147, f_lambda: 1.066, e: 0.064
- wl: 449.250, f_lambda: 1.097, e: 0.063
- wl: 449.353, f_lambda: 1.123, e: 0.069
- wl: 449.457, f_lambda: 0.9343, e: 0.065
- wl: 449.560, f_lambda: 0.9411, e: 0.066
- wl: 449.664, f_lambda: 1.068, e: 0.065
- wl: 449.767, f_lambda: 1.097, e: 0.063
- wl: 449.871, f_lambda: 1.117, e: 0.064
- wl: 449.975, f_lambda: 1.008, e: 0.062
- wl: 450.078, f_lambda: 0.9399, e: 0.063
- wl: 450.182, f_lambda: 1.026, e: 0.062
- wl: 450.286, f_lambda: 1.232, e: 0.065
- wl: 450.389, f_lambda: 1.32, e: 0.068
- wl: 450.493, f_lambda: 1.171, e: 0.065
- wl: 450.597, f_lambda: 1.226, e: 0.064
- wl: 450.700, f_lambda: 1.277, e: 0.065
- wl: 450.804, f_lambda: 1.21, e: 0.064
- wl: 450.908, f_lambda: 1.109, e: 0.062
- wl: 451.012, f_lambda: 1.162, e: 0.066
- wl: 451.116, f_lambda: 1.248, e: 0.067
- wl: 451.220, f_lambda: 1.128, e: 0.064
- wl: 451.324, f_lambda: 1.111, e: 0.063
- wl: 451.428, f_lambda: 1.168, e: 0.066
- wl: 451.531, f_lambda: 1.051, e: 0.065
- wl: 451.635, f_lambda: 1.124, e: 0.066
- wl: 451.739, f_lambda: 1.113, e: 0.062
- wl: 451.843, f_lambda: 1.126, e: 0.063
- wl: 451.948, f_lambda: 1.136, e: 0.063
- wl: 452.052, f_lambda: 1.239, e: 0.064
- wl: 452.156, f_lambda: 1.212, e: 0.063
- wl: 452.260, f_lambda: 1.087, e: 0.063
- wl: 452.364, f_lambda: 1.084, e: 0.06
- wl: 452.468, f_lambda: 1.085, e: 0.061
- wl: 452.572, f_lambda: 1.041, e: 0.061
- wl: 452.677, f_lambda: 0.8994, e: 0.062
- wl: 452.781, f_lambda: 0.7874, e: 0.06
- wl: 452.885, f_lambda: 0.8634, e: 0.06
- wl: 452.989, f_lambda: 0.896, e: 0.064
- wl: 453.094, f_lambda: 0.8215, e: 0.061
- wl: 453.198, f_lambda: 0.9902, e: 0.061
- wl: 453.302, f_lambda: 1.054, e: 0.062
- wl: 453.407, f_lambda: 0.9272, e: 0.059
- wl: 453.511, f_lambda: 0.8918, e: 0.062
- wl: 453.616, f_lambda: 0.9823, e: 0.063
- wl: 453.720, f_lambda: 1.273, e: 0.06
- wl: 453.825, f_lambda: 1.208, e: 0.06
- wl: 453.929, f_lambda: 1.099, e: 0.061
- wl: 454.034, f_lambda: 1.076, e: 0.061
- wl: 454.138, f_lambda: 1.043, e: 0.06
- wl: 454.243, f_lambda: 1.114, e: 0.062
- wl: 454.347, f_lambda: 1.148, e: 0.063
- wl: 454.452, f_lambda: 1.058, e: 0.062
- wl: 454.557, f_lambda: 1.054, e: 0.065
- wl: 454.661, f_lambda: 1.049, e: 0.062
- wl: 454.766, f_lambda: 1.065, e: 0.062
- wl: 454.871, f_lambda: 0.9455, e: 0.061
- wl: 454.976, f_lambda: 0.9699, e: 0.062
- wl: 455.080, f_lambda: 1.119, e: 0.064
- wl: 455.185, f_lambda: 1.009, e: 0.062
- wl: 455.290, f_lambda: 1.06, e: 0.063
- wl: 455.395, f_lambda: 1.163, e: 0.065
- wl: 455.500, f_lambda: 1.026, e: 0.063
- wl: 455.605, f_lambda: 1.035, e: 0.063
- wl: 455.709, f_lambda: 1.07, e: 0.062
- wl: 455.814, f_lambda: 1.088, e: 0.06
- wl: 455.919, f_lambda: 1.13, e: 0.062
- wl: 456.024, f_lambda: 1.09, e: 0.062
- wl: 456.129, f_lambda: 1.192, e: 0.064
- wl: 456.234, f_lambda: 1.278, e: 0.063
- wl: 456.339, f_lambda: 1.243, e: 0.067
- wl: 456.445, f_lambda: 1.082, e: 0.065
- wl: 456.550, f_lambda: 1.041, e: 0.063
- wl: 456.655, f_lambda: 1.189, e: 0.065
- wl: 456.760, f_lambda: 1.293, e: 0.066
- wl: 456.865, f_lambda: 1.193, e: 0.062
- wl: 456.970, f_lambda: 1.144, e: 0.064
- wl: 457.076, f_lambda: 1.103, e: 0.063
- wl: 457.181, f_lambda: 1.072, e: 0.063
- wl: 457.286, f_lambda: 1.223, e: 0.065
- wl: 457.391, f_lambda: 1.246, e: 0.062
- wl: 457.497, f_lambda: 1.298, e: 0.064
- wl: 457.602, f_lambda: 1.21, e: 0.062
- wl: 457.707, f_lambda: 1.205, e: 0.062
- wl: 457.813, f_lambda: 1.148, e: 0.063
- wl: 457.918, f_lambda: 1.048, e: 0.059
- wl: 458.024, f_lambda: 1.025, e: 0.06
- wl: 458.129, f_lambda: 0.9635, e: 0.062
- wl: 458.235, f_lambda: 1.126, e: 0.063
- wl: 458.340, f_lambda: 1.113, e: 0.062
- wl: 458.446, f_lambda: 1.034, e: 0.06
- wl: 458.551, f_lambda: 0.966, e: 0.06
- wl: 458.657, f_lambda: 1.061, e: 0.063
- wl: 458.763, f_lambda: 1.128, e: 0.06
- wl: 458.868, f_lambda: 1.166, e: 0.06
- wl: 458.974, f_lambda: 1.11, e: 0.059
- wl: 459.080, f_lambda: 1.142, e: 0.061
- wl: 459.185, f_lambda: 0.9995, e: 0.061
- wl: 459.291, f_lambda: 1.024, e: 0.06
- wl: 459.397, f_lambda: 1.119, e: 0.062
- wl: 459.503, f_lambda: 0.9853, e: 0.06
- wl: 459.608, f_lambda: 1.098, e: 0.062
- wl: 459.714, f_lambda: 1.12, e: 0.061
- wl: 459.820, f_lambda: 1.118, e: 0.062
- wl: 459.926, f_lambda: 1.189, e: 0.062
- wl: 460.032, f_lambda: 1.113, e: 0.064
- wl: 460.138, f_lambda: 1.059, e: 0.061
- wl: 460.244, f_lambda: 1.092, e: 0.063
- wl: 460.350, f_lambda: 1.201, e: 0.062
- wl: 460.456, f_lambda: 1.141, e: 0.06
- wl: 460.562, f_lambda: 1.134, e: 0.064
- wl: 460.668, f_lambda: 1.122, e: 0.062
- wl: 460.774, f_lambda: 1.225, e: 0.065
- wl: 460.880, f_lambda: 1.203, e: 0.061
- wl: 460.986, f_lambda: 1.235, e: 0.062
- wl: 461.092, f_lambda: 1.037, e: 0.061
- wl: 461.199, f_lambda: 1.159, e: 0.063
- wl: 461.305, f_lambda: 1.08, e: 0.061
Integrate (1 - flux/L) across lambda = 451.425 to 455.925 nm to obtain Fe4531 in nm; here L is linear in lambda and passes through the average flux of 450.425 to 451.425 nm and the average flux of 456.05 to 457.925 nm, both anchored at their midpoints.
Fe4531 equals 0.49 nm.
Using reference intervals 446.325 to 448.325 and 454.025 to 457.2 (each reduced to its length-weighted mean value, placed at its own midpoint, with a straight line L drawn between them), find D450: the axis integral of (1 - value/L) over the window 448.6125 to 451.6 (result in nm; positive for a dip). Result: -0.165 nm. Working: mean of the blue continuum 1.03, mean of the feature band 1.11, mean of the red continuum 1.1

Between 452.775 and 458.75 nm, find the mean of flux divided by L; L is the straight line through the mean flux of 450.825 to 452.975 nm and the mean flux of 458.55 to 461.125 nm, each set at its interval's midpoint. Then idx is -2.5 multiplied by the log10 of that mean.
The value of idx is 0.02 mag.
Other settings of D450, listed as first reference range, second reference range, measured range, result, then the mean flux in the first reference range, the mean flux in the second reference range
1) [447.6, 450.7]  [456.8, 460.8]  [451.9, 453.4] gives 0.11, 1.07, 1.12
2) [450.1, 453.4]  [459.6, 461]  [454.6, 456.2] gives 0.07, 1.09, 1.15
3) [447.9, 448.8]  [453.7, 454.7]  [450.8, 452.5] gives -0.10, 1.03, 1.11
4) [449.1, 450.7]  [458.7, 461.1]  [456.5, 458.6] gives -0.03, 1.1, 1.12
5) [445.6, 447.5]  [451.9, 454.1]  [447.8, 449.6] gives -0.10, 0.955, 1.03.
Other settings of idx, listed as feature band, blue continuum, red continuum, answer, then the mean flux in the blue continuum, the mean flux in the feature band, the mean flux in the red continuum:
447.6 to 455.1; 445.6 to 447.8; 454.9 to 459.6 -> -0.035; 0.976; 1.07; 1.11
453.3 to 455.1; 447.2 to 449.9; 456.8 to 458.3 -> 0.053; 1.06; 1.06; 1.14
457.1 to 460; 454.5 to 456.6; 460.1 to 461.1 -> 0.015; 1.09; 1.11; 1.15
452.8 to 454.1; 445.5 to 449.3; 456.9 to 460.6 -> 0.058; 0.992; 1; 1.11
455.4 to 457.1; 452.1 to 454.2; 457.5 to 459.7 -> -0.079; 1.02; 1.14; 1.09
